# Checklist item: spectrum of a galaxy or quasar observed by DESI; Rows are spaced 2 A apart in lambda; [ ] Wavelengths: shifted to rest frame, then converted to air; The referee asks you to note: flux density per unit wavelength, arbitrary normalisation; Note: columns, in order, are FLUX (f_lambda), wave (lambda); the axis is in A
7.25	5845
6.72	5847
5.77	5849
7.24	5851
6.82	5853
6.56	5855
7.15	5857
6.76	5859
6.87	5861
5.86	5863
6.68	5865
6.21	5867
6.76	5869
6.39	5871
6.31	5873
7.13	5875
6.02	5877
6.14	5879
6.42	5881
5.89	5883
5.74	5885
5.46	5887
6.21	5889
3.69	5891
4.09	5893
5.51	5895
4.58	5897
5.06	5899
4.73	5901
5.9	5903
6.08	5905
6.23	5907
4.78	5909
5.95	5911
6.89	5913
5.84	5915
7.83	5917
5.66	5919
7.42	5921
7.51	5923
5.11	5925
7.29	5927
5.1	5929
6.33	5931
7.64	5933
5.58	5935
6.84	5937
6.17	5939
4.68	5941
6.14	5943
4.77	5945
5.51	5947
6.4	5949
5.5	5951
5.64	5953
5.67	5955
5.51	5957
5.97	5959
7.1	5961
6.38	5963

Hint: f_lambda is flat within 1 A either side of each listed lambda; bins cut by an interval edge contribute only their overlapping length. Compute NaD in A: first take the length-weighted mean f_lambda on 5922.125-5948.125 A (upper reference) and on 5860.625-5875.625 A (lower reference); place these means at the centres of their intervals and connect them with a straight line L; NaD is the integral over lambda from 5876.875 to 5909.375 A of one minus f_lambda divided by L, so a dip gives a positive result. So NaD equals 4.6 A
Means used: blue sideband 6.5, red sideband 6.05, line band 5.44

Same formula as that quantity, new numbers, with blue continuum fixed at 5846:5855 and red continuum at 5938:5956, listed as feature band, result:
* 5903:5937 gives -2.5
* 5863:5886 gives 0.2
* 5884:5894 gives 1.9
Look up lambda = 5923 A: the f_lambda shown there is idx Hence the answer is 7.51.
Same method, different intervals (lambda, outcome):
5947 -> 5.51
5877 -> 6.02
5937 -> 6.84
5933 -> 7.64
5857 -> 7.15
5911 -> 5.95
